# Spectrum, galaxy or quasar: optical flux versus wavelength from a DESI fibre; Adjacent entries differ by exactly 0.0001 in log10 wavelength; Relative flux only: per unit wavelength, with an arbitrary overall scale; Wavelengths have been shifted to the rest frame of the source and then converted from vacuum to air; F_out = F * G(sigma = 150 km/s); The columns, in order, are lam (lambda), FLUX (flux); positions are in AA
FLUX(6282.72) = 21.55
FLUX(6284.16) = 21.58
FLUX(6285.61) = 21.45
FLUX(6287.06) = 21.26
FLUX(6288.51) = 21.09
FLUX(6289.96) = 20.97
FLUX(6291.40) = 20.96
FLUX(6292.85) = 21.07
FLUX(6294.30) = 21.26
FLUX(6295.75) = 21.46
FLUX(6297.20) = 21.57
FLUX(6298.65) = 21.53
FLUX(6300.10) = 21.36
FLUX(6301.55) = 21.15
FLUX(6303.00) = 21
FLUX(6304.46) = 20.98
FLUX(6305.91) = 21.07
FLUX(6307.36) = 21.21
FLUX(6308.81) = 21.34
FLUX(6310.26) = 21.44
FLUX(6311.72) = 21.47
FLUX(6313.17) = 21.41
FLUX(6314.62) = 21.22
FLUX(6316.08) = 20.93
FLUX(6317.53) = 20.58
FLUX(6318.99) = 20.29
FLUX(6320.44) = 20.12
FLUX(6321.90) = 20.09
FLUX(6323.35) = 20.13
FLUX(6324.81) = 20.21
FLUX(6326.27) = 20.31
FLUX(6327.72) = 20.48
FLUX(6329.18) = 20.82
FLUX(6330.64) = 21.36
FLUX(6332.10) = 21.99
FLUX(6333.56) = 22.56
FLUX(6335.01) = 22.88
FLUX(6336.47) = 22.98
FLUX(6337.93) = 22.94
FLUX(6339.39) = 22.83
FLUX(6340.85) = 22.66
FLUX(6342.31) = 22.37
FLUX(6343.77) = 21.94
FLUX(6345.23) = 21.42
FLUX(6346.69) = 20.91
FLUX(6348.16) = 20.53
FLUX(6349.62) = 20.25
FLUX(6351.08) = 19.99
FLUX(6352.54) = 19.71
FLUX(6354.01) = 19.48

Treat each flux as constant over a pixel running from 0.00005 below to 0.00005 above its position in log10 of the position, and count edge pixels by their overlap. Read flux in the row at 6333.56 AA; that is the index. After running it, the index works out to 22.56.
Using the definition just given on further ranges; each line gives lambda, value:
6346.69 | 20.91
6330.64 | 21.36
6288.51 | 21.09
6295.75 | 21.46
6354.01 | 19.48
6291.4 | 20.96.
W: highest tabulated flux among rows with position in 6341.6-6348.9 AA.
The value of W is 22.37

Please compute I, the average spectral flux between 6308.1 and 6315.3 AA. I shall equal 21.4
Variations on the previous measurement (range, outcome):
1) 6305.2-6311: 21.3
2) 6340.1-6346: 22.1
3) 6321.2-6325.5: 20.2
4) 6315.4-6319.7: 20.6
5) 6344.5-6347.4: 21.2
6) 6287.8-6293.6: 21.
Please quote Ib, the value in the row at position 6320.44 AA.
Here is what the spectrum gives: 20.12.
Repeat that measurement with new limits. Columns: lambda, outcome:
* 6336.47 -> 22.98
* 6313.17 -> 21.41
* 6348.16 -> 20.53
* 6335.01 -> 22.88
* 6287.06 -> 21.26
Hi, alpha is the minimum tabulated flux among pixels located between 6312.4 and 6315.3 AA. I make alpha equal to 21.22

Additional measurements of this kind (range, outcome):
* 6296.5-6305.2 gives 20.98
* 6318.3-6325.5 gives 20.09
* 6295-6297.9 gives 21.46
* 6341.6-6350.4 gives 20.25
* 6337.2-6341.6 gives 22.66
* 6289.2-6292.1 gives 20.96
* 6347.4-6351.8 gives 19.99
